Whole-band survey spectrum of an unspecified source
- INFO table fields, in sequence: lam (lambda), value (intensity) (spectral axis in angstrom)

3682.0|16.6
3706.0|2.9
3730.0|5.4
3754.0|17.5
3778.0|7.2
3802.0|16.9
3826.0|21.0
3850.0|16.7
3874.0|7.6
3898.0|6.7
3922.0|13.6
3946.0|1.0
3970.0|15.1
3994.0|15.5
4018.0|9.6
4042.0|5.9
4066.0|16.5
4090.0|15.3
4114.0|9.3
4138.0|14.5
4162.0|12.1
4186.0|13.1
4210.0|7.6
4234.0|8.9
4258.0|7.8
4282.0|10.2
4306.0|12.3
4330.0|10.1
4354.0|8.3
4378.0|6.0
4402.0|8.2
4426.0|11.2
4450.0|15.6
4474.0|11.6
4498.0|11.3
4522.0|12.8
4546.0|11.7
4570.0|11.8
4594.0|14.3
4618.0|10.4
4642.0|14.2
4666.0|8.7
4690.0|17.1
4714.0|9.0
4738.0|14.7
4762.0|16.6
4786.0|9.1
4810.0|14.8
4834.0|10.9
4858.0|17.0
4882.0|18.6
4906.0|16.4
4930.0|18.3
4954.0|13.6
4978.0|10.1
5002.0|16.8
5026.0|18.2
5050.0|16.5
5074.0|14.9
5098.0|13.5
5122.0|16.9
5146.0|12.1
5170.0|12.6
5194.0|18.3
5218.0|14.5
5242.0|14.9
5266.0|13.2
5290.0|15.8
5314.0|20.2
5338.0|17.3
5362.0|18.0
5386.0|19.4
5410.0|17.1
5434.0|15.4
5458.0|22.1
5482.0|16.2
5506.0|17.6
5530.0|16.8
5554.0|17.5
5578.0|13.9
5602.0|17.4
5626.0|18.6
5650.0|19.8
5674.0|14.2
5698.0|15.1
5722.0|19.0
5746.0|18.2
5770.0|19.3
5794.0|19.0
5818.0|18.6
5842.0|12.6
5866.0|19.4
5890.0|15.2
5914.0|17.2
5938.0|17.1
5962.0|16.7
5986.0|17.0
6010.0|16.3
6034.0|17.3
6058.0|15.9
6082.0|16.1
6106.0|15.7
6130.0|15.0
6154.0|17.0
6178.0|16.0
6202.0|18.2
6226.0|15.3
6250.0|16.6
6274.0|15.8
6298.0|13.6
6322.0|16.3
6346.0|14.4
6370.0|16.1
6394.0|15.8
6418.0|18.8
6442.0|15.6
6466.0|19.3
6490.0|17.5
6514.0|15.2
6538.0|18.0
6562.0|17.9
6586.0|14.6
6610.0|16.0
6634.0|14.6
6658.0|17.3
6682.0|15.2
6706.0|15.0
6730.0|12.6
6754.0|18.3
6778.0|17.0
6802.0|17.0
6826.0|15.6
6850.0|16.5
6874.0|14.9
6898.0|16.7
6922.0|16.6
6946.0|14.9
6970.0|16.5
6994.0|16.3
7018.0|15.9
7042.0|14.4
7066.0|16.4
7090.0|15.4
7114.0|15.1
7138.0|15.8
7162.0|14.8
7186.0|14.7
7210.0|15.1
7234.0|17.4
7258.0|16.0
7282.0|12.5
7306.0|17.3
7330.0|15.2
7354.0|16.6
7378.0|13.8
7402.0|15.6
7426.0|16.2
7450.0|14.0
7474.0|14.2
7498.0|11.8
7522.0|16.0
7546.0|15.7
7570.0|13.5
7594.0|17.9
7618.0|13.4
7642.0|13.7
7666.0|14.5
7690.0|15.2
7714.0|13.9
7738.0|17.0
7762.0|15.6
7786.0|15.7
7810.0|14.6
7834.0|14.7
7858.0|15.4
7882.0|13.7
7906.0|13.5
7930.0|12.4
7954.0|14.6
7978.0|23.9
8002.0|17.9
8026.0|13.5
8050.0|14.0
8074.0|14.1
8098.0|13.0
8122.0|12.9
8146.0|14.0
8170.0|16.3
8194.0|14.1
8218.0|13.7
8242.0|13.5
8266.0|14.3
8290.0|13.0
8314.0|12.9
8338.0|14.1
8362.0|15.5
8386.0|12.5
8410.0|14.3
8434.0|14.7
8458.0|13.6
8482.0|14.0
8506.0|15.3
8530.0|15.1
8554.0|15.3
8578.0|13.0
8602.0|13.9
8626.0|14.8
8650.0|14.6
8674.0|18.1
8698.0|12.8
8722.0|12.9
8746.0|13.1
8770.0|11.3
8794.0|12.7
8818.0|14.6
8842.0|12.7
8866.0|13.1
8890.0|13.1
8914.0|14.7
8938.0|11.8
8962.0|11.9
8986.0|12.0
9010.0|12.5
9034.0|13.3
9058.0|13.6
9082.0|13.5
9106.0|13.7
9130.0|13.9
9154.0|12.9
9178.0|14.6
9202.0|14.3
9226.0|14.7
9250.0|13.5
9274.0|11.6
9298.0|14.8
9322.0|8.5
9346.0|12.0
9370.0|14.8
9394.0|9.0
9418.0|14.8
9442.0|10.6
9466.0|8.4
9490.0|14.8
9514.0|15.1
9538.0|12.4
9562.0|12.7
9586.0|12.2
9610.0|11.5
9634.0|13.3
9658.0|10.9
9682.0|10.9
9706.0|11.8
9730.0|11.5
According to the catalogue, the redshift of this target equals 0.216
